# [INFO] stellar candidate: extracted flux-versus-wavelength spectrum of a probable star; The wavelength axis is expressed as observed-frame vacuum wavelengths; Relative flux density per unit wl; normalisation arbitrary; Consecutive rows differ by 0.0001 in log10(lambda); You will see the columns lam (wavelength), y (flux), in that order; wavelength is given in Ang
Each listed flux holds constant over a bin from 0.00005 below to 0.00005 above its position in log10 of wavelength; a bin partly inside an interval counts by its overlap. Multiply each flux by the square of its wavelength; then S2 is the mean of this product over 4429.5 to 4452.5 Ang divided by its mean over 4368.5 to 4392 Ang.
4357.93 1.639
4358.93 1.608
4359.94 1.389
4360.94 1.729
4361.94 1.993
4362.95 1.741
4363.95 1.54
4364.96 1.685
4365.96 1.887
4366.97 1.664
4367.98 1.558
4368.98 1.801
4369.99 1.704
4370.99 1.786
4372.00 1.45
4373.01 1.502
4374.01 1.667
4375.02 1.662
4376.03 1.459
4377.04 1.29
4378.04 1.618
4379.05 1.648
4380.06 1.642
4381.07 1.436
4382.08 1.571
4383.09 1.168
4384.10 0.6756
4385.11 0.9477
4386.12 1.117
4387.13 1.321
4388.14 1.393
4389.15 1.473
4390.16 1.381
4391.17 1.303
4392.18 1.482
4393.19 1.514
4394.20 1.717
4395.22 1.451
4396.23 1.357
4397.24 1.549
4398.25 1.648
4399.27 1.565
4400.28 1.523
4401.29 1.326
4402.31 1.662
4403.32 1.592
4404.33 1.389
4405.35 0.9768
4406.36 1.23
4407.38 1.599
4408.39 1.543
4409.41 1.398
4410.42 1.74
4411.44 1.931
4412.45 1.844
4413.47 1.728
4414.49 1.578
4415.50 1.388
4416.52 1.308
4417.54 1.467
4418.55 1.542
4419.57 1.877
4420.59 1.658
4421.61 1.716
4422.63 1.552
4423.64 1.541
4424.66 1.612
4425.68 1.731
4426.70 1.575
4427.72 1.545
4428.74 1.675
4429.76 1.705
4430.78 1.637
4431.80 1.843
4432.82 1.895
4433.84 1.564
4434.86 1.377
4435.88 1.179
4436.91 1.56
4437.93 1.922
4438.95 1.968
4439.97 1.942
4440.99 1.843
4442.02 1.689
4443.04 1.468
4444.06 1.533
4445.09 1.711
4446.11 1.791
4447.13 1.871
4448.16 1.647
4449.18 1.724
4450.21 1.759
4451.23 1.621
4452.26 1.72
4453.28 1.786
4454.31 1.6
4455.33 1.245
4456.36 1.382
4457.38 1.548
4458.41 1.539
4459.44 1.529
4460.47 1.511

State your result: 1.2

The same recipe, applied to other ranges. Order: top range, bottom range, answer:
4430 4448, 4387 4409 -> 1.18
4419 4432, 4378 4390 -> 1.28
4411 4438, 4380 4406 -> 1.19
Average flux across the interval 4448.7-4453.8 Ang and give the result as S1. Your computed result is 1.72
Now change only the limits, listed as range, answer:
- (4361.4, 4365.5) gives 1.74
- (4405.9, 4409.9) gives 1.44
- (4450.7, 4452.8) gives 1.68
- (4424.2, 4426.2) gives 1.67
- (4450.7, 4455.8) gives 1.6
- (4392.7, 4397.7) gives 1.52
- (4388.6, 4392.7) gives 1.41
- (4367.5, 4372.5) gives 1.66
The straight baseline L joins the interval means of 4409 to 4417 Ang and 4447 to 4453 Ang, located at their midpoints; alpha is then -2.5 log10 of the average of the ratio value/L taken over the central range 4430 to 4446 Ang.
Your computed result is 0.00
